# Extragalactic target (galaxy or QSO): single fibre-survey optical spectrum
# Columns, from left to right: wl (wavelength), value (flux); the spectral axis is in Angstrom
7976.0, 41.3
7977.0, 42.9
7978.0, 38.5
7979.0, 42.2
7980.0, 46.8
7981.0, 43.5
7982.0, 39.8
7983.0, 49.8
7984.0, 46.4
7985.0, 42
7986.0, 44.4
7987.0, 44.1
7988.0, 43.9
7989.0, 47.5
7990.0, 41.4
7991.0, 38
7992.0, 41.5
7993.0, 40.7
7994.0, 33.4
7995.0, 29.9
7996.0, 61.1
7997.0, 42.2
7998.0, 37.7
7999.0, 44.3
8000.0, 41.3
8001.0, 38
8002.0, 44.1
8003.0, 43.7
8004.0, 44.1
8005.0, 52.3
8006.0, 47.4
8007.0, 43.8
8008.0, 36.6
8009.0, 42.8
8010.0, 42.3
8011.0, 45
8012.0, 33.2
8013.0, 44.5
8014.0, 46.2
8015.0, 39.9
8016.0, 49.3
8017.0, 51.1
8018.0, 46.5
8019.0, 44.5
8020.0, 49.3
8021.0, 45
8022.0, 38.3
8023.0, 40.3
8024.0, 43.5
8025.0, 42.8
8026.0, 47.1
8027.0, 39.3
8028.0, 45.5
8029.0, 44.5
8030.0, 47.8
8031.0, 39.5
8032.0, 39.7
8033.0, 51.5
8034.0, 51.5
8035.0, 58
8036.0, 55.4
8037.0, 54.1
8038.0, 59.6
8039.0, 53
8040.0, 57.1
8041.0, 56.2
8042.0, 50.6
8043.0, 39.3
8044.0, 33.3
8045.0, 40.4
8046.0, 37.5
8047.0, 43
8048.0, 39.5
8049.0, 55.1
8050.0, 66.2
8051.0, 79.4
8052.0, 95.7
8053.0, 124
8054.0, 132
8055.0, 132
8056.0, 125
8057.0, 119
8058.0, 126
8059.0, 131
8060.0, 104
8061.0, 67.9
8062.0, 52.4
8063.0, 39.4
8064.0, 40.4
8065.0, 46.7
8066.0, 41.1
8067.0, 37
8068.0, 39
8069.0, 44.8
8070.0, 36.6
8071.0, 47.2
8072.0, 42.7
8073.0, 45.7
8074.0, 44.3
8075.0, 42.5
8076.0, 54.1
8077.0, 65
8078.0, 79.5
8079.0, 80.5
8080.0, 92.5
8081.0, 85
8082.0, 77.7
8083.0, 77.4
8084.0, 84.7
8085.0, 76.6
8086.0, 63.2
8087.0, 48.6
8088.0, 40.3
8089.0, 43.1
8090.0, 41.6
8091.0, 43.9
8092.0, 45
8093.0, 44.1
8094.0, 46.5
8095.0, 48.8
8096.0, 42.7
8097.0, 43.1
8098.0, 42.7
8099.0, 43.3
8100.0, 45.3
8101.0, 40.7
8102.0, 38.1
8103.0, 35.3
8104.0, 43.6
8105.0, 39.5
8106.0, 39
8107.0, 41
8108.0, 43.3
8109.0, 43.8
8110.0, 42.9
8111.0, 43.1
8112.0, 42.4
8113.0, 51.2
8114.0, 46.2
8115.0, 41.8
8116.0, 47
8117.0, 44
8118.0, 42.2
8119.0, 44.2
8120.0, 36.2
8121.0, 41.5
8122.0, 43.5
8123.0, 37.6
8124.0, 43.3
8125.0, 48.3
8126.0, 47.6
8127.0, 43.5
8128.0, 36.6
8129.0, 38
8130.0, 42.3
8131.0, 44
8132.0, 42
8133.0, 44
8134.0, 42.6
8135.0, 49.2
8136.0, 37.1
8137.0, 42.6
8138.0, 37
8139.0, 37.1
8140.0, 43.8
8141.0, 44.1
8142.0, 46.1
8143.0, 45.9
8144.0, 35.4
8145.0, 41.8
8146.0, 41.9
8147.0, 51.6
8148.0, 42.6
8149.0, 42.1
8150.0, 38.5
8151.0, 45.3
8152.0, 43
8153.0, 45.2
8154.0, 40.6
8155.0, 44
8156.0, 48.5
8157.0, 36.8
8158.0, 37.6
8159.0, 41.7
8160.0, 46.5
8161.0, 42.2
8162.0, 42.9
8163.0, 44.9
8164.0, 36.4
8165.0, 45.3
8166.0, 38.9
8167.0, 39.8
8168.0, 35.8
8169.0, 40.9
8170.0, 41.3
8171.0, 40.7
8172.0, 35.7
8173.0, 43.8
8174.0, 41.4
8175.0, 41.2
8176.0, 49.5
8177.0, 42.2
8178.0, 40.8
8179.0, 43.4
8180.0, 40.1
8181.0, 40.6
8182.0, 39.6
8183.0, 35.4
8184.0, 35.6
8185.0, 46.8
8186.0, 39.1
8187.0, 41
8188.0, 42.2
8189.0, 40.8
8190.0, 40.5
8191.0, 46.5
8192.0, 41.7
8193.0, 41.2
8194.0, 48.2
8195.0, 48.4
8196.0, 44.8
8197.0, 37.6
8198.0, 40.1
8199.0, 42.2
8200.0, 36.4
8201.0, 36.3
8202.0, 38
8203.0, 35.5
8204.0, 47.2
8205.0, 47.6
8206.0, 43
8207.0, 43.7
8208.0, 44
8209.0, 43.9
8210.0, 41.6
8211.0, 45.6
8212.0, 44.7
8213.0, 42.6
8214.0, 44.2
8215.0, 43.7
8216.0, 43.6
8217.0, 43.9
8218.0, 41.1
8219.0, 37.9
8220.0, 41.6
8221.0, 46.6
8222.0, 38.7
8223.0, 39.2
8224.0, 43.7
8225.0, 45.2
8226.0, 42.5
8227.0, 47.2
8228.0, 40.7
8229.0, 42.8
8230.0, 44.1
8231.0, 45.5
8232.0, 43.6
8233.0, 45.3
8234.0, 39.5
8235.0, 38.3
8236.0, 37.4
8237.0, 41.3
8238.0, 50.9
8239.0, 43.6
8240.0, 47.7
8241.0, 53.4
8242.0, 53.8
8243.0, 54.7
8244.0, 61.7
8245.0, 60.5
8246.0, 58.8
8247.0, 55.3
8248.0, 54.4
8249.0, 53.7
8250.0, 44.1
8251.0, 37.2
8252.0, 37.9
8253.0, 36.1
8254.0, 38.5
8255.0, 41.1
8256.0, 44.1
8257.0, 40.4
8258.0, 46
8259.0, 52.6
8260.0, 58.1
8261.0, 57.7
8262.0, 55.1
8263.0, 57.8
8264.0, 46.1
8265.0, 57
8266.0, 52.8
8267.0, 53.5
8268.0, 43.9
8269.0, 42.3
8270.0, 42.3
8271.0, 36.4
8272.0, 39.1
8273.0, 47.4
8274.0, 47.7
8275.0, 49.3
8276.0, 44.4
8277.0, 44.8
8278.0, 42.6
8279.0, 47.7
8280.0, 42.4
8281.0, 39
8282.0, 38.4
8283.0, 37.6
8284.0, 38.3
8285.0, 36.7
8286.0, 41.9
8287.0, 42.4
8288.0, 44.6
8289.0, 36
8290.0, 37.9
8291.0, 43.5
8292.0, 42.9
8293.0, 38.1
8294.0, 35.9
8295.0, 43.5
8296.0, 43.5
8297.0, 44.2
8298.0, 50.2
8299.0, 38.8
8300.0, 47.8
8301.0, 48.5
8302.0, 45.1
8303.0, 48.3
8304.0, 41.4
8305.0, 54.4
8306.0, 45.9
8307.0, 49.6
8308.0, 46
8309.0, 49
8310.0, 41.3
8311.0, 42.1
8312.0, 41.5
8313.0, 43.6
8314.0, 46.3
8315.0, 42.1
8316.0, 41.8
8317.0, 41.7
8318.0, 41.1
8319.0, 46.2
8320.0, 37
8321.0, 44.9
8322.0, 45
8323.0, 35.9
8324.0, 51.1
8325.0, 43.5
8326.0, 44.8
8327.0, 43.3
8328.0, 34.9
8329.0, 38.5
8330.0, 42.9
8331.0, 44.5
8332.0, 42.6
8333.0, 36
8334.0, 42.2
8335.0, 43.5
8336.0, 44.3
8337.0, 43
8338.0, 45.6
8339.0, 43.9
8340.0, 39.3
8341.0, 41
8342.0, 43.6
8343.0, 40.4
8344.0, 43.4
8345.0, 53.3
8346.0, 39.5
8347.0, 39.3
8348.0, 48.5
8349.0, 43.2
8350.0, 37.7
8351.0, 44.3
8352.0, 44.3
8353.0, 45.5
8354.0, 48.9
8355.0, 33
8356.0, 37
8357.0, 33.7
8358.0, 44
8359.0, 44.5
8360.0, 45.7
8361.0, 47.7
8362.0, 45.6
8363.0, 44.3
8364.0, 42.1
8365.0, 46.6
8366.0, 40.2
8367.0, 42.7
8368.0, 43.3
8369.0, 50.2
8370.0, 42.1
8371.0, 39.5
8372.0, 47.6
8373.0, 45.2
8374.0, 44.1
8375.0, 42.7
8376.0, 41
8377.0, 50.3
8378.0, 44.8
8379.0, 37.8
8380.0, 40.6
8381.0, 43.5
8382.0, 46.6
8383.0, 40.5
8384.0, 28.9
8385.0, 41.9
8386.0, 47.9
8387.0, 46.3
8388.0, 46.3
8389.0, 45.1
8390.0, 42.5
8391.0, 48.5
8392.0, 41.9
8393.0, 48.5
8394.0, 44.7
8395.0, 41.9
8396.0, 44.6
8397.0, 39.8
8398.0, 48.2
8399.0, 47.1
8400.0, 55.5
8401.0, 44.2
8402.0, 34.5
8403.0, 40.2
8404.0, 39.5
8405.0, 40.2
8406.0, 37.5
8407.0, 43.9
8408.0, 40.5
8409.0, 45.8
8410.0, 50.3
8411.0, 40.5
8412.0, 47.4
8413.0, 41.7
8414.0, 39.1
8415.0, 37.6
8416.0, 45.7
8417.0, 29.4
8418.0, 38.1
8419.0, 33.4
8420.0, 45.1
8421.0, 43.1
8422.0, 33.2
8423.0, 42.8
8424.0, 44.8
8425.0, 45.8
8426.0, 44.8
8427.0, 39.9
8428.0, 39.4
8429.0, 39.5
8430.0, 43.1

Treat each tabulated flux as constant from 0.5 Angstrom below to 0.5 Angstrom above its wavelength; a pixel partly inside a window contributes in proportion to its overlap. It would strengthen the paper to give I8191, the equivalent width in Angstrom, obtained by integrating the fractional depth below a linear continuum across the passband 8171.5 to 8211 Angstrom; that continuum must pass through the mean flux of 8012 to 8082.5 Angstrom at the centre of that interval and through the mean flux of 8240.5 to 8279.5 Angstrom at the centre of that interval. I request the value 7.71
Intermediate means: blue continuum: 59.2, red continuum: 48.5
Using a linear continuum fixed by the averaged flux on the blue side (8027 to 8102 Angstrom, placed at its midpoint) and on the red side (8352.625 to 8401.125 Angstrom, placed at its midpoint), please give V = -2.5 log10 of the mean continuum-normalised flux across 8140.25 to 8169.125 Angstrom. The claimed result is 0.289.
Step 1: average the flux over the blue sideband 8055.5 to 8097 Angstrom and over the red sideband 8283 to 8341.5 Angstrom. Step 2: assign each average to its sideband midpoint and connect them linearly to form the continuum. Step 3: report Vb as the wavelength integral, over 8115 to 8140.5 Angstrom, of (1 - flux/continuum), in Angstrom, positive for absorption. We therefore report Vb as 6.9 Angstrom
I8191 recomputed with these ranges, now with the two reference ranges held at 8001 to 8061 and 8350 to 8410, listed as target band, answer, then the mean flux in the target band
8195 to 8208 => 2.4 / 41.4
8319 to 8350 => 1.8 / 42.6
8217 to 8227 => 1.6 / 42.2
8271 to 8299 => 3.1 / 42.1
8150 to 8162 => 2.3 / 42.7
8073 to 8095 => -1.7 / 60.2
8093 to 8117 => 5.1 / 43.1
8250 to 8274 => 1.0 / 46.2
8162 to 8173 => 2.5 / 40.3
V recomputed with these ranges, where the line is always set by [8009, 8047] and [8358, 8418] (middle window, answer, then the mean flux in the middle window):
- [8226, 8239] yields 0.03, 43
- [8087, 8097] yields 0.03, 44.2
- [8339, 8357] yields 0.03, 42.3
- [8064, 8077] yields 0.03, 44.2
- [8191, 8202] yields 0.07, 41.7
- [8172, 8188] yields 0.09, 41.2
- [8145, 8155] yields 0.04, 43.4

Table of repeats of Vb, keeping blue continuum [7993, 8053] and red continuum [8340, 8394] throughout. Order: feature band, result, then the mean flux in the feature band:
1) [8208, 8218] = 0.3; 43.6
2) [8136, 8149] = 1.1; 42.3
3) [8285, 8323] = 0.6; 43.4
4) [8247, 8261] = -0.3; 45.8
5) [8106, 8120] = 0.8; 43.6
